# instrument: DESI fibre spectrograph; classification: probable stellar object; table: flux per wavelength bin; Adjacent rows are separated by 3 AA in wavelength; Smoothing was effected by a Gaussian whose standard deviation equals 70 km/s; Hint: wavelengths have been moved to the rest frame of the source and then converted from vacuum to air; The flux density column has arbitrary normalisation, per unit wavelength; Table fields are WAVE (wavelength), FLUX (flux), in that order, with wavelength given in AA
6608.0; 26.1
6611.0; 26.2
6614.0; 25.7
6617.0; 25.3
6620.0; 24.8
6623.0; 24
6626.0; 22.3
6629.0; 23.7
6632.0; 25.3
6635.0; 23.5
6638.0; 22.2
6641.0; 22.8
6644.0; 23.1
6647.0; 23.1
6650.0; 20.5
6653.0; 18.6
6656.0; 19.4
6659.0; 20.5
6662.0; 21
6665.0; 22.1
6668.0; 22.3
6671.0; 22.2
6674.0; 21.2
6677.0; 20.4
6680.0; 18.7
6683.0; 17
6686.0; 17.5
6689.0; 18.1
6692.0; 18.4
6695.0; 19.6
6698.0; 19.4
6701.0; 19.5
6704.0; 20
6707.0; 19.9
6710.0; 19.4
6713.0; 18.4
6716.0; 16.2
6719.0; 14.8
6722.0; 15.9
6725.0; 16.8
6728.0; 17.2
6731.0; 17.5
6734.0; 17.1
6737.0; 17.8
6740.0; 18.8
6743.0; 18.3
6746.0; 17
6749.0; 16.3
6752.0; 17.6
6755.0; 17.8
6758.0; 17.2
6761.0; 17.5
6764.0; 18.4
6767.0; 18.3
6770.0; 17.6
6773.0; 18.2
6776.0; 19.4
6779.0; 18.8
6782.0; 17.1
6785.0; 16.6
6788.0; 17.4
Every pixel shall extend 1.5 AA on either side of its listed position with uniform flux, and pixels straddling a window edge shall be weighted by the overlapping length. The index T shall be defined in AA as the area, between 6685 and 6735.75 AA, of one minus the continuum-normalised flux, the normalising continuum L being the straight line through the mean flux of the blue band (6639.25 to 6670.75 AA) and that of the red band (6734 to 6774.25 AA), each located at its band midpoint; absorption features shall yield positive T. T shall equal 3.6 AA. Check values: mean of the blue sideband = 21.4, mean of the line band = 18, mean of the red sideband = 17.7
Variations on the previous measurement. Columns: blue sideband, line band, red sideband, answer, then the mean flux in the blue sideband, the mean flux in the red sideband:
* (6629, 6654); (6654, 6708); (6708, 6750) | 0.9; 22.5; 17.3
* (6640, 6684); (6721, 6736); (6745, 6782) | 1.5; 20.9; 17.8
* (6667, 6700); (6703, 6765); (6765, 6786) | 3.7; 19.5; 18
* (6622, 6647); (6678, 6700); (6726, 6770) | 2.3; 23.3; 17.6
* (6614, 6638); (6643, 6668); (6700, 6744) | 1.2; 24.1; 17.8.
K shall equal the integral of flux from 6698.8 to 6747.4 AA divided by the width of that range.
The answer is 17.8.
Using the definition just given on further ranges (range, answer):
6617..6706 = 21.1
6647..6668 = 20.7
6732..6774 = 17.7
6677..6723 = 18.3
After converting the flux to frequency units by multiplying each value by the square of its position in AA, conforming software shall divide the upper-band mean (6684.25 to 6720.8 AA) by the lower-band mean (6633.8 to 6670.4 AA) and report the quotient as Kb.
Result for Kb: 0.87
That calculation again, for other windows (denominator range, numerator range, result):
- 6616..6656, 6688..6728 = 0.81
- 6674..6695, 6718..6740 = 0.92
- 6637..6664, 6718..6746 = 0.83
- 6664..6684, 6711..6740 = 0.84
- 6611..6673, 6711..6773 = 0.79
